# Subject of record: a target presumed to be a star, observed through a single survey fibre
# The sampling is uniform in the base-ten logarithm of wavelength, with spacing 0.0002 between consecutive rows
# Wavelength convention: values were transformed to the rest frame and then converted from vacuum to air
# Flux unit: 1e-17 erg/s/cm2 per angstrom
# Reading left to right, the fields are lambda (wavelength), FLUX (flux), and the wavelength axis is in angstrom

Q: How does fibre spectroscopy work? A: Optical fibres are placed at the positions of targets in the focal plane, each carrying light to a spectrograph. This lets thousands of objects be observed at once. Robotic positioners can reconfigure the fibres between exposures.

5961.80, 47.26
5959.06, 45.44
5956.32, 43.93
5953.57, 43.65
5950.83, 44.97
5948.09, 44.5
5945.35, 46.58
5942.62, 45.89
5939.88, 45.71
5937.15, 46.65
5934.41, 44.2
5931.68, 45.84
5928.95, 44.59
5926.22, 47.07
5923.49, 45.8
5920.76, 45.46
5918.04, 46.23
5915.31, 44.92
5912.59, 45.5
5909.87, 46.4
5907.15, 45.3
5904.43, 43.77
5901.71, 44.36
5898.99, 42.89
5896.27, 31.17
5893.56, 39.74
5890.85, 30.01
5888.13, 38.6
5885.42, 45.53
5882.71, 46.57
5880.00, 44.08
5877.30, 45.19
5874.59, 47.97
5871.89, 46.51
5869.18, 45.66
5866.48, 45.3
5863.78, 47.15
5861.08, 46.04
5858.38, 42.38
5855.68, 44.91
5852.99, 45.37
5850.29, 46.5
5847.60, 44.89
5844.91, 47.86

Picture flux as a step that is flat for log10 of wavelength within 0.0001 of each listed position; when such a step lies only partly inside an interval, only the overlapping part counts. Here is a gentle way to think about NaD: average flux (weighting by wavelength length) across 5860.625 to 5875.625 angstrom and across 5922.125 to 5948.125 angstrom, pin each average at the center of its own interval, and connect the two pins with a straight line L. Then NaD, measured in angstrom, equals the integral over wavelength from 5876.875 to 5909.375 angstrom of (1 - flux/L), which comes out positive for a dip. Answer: 3.32 angstrom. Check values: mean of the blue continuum 46.4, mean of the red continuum 45.7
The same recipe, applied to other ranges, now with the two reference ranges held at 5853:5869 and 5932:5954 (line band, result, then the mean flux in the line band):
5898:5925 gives 0.1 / 45.1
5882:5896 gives 1.9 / 39.1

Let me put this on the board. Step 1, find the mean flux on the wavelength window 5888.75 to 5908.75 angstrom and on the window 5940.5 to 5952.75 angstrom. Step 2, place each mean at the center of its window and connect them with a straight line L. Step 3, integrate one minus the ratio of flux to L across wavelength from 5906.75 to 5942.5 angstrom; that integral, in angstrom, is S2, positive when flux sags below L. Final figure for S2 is -2.47 angstrom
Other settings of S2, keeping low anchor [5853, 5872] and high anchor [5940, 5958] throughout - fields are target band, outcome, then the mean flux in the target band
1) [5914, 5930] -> -0.2 angstrom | 45.7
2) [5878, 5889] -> 0.3 angstrom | 44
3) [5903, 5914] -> 0.0 angstrom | 45.3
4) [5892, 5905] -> 1.5 angstrom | 40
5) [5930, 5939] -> -0.1 angstrom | 45.5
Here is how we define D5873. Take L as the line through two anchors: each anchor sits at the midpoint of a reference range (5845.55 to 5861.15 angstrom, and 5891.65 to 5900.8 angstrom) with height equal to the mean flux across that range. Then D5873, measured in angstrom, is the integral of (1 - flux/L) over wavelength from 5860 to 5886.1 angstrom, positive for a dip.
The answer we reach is -2.7 angstrom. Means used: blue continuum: 45.1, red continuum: 37.8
